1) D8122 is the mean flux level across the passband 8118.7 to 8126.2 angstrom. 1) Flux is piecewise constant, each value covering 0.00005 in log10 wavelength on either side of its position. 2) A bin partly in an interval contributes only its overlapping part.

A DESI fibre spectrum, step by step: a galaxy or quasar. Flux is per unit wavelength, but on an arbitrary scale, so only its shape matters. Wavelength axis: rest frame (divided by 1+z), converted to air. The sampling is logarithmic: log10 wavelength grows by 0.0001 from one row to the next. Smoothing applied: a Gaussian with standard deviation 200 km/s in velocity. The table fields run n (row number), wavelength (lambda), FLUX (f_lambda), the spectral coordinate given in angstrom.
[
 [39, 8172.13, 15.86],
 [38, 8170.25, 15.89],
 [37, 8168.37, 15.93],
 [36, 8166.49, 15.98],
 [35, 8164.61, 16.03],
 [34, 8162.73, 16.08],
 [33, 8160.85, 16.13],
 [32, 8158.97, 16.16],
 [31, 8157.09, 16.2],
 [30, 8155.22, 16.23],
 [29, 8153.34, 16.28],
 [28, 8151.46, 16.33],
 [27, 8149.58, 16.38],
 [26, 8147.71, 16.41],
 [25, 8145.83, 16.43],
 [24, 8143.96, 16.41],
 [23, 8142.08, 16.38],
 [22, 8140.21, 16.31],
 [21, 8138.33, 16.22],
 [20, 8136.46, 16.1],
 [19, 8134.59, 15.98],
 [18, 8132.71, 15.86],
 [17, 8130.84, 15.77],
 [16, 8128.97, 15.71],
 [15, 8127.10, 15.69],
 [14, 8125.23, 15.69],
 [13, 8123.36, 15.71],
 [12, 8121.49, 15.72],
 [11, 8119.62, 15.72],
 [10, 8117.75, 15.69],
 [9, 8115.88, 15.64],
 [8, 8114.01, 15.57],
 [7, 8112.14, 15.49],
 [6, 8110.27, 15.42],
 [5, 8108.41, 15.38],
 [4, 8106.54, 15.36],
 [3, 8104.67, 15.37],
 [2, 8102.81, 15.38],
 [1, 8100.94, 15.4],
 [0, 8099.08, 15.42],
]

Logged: 15.7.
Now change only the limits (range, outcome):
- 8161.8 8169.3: 16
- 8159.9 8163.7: 16.1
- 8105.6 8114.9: 15.4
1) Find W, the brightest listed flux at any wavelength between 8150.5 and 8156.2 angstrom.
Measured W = 16.33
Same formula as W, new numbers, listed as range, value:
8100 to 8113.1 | 15.49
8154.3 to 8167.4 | 16.23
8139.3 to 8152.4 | 16.43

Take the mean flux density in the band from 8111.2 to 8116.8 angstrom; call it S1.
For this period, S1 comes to 15.6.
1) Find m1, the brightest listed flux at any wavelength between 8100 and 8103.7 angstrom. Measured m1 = 15.4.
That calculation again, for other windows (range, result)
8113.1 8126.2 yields 15.72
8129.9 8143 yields 16.38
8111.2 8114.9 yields 15.57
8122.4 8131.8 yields 15.77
